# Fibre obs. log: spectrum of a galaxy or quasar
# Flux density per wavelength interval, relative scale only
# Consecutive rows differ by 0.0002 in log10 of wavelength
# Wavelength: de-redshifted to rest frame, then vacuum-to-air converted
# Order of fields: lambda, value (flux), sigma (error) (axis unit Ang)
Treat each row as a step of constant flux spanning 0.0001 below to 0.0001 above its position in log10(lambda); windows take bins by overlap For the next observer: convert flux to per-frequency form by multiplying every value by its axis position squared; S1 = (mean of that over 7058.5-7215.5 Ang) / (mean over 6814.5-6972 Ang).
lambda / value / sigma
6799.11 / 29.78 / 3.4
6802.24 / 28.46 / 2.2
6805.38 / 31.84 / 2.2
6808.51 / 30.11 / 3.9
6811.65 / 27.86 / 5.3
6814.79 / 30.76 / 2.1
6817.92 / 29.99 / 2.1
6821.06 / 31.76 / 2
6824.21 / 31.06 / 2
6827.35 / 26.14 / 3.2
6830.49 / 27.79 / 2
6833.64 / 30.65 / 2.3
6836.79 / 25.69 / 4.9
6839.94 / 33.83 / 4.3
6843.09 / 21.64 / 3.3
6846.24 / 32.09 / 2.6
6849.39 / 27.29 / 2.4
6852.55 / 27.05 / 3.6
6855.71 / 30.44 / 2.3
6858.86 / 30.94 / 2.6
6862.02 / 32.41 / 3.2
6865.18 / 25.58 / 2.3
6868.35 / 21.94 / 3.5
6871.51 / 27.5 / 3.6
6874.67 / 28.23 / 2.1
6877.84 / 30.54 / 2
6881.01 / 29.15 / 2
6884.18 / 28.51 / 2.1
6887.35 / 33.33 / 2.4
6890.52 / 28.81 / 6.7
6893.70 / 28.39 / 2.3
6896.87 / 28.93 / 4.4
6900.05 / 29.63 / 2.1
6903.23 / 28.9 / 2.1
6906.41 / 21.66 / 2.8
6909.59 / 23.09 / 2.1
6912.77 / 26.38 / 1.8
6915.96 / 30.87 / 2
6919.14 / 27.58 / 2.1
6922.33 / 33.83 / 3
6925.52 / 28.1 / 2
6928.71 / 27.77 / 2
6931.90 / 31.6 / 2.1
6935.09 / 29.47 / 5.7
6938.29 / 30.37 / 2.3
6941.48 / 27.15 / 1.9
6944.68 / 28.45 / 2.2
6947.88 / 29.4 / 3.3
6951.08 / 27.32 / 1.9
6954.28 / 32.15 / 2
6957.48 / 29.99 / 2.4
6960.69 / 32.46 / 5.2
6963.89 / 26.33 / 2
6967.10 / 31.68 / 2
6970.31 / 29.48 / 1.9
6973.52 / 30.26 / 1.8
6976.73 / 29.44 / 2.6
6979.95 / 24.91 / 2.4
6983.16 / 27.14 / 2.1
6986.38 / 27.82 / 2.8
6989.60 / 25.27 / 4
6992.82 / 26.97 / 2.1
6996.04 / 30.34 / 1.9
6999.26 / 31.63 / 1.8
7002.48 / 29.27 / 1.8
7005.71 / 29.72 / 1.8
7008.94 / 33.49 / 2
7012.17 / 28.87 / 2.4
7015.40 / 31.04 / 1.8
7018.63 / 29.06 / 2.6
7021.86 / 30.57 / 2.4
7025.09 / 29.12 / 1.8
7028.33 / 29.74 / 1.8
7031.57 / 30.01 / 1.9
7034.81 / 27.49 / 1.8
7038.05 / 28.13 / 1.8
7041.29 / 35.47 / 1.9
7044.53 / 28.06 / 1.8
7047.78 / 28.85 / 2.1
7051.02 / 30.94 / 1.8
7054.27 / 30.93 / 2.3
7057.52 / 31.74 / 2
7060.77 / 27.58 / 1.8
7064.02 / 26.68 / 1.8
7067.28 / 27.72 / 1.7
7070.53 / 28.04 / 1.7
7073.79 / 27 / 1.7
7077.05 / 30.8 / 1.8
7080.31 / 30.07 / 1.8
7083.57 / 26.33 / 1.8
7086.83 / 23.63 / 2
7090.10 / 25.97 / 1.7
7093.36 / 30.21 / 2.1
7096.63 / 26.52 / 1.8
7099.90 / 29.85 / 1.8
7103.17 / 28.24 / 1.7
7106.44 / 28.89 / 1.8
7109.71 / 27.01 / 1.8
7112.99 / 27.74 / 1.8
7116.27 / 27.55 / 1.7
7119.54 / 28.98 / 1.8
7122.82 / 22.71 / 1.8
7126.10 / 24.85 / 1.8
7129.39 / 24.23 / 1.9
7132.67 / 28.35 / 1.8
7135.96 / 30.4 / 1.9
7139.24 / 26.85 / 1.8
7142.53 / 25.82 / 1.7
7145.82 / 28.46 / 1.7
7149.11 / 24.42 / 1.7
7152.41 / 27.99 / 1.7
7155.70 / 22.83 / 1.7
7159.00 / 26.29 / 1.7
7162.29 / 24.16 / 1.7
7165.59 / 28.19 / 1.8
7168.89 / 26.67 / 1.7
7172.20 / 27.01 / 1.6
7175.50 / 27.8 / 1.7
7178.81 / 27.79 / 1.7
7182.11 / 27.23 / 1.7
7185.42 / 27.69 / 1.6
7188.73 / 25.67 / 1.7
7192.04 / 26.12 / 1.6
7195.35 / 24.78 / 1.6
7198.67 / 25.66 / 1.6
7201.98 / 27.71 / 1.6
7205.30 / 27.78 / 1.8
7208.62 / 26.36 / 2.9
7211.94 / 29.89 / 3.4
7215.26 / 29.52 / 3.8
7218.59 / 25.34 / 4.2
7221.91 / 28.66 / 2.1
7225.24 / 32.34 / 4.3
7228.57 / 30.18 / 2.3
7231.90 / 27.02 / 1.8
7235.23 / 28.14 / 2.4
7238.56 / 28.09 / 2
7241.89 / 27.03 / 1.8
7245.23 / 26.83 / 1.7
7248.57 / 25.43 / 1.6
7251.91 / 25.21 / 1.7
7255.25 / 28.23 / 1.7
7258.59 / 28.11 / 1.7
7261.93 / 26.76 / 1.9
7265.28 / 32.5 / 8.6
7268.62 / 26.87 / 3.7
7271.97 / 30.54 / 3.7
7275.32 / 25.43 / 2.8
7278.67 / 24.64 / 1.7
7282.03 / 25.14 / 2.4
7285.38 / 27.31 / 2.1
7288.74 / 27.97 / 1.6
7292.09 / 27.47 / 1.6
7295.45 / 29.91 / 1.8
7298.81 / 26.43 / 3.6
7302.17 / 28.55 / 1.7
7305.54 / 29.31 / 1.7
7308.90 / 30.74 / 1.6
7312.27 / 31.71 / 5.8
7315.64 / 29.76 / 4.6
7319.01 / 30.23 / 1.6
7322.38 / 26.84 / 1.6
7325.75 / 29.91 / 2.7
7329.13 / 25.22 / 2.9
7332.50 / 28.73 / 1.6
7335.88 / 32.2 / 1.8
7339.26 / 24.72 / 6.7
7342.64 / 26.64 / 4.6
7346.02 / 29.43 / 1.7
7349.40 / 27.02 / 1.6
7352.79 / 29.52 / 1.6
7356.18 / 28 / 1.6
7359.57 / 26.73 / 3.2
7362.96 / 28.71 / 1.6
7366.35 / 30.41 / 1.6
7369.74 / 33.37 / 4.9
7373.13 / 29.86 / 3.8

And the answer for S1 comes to 1.0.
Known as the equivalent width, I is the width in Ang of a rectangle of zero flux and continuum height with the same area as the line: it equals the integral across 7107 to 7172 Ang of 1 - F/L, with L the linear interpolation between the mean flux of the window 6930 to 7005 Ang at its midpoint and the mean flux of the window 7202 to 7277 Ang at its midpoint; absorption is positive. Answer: 4.2 Ang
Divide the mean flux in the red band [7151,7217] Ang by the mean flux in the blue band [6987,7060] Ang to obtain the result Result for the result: 0.90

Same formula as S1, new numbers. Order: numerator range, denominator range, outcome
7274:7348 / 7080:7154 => 1.09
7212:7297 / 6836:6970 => 1.07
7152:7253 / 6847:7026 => 1.01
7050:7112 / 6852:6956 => 1.04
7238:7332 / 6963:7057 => 1.03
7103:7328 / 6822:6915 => 1.08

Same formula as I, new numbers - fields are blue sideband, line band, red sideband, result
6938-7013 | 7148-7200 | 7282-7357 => 4.4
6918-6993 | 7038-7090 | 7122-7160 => -2.8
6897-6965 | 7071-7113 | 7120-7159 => -1.8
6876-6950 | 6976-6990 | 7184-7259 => 0.8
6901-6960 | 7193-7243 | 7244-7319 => 0.4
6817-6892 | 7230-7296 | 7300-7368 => 3.0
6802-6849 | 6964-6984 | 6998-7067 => 0.7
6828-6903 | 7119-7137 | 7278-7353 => 1.3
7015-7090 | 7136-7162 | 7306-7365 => 2.3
